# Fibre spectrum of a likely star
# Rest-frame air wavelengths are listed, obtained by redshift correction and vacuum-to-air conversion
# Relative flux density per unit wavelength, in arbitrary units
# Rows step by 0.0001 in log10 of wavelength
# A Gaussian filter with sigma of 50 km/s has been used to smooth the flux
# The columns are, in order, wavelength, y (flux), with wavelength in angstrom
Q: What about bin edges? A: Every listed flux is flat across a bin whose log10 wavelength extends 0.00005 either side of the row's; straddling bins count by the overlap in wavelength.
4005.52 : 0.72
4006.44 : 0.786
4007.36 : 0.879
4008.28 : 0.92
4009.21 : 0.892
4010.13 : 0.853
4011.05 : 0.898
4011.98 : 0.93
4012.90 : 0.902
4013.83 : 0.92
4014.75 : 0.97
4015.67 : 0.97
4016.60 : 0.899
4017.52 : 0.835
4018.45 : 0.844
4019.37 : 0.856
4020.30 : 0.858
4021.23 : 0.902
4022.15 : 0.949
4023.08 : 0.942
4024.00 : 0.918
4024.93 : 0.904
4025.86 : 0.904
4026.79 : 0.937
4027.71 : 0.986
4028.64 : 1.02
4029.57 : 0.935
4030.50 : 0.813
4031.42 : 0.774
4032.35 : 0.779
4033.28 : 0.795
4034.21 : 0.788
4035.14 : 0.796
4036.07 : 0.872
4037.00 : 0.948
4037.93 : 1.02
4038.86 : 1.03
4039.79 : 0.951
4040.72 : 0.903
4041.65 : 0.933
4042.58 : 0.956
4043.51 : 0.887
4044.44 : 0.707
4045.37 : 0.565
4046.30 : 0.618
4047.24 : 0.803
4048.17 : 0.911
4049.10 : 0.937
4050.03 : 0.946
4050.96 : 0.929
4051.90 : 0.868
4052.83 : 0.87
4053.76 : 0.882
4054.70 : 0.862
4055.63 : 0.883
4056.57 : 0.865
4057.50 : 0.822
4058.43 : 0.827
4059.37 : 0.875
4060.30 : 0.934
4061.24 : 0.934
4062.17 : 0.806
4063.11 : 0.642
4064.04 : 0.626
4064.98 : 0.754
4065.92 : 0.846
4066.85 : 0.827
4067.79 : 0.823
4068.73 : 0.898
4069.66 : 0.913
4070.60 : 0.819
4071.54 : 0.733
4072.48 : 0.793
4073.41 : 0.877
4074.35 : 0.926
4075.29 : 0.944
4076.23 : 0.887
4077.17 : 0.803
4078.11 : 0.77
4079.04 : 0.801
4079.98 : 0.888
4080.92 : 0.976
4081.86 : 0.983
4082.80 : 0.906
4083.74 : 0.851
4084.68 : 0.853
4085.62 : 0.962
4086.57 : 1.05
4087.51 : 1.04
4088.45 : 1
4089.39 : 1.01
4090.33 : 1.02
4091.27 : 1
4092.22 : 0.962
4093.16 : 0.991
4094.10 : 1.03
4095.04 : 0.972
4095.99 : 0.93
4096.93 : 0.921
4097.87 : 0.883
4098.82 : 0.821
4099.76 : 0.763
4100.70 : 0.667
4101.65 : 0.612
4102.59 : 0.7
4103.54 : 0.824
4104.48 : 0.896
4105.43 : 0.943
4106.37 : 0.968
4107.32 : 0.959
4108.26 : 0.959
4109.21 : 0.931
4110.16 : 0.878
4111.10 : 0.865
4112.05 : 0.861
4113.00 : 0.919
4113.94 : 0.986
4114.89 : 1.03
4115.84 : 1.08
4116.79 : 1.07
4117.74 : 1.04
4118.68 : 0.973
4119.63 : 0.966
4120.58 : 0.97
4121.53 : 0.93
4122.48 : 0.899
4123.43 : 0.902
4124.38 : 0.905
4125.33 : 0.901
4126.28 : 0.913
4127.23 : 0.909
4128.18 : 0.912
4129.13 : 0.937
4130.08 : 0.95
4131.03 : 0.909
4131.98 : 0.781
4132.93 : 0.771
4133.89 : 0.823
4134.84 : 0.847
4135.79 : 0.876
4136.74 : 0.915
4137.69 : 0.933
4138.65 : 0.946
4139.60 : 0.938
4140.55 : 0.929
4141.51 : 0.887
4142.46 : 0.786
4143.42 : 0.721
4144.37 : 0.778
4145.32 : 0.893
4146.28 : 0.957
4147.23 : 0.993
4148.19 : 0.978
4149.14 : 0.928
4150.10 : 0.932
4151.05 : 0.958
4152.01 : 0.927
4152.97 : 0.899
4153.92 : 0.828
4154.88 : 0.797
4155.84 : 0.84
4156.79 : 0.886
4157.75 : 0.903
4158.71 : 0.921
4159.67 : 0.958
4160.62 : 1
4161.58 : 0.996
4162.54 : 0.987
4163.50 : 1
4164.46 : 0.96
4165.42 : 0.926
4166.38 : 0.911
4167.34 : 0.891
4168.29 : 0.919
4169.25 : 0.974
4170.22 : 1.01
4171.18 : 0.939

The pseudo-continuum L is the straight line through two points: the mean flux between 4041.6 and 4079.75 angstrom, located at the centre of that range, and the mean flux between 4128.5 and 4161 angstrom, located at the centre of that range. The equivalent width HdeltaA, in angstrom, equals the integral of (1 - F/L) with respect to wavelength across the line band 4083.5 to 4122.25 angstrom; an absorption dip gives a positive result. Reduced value -2.9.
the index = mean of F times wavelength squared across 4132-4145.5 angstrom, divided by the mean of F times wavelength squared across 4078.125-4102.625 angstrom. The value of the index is 1.0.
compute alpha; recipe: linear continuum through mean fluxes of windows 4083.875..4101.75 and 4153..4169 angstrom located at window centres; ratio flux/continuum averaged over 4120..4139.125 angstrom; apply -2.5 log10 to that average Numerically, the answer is 0.03 mag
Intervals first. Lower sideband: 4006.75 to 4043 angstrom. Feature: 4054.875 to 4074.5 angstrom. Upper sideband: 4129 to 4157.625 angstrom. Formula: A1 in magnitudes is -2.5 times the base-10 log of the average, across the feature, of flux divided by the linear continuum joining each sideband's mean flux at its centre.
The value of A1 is 0.08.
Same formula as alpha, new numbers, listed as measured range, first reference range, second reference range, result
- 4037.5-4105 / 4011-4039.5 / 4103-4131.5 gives 0.06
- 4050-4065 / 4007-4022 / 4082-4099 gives 0.11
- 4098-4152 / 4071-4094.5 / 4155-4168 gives 0.03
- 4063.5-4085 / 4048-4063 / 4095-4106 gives 0.01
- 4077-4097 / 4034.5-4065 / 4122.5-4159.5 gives -0.09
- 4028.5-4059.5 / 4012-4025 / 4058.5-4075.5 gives 0.00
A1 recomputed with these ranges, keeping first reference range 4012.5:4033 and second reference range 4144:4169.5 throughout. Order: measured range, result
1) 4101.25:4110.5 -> 0.056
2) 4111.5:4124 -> -0.061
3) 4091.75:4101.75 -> 0.042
